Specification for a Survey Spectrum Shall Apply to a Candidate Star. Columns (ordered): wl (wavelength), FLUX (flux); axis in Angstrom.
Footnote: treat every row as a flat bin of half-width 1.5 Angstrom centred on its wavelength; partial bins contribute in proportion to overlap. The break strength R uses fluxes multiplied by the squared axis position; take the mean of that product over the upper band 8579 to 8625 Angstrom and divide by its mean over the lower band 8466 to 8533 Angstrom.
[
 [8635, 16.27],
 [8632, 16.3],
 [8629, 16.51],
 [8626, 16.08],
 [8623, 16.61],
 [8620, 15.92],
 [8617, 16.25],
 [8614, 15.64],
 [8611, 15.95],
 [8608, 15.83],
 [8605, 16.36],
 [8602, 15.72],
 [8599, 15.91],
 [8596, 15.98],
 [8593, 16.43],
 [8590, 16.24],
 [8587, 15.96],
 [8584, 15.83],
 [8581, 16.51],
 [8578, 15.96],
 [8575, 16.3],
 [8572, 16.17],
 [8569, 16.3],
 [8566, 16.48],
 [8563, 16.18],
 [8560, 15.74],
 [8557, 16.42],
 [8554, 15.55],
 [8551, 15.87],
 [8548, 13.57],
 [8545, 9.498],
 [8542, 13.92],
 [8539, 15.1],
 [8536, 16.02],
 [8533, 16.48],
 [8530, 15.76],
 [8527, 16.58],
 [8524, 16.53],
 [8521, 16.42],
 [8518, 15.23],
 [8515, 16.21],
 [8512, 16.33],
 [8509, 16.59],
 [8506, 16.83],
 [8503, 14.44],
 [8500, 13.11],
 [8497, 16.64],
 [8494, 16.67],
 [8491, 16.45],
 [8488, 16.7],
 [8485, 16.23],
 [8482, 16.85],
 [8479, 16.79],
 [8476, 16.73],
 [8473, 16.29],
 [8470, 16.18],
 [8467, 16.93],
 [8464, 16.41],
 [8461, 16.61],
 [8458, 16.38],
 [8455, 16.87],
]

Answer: 1.02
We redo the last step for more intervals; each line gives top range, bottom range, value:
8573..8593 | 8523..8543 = 1.03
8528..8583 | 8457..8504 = 0.97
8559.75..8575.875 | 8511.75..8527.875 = 1.01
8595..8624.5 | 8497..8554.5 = 1.07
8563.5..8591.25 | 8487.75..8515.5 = 1.03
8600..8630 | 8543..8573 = 1.08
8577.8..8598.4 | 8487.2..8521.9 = 1.03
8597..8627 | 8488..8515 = 1.03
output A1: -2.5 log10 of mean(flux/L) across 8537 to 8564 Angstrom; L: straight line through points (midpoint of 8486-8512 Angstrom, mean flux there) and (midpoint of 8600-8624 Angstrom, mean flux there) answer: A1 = 0.095 mag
